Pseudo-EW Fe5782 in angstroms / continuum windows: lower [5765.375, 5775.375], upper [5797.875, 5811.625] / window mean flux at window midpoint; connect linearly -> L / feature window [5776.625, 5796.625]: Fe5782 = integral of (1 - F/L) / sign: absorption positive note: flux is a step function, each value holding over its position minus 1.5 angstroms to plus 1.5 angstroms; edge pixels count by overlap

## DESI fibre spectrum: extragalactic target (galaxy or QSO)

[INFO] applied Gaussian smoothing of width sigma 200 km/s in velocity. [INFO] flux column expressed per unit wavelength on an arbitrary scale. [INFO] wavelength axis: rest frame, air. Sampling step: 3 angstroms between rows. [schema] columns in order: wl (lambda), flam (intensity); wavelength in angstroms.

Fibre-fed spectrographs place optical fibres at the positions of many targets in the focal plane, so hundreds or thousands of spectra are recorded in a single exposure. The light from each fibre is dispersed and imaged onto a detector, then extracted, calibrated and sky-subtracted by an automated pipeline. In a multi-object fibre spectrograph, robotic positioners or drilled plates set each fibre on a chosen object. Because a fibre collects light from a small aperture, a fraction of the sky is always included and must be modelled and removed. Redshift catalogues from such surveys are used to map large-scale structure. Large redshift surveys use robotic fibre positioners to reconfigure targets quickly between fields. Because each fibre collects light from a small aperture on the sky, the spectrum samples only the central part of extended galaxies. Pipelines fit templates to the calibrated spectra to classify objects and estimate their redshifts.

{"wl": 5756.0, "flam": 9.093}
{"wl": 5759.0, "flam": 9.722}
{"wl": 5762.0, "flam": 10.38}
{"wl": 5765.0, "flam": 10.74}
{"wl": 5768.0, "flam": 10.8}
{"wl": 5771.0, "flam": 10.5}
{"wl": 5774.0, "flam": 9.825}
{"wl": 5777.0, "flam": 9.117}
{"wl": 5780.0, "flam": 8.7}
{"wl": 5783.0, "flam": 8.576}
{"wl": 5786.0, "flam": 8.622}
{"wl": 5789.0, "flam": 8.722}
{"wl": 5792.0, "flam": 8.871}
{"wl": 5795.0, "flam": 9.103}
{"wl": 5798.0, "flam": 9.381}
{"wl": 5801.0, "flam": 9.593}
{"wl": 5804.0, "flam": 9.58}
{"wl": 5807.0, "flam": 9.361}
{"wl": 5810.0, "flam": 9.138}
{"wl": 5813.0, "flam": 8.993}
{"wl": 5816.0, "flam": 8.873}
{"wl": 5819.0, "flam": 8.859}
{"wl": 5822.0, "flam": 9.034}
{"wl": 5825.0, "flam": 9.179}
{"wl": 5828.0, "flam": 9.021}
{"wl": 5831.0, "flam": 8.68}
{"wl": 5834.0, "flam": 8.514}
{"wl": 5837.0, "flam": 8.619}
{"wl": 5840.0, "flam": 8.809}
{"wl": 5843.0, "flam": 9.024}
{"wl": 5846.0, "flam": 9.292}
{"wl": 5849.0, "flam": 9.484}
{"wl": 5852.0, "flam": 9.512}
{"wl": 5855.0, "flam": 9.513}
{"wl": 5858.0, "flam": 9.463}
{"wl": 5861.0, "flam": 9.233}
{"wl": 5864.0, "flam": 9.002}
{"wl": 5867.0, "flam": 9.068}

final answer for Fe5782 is 2.3 angstroms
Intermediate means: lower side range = 10.4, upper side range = 9.41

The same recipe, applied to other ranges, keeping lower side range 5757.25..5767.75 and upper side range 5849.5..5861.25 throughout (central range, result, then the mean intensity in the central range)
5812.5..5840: 2.5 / 8.86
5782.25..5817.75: 3.2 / 9.08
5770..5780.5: 0.6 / 9.57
